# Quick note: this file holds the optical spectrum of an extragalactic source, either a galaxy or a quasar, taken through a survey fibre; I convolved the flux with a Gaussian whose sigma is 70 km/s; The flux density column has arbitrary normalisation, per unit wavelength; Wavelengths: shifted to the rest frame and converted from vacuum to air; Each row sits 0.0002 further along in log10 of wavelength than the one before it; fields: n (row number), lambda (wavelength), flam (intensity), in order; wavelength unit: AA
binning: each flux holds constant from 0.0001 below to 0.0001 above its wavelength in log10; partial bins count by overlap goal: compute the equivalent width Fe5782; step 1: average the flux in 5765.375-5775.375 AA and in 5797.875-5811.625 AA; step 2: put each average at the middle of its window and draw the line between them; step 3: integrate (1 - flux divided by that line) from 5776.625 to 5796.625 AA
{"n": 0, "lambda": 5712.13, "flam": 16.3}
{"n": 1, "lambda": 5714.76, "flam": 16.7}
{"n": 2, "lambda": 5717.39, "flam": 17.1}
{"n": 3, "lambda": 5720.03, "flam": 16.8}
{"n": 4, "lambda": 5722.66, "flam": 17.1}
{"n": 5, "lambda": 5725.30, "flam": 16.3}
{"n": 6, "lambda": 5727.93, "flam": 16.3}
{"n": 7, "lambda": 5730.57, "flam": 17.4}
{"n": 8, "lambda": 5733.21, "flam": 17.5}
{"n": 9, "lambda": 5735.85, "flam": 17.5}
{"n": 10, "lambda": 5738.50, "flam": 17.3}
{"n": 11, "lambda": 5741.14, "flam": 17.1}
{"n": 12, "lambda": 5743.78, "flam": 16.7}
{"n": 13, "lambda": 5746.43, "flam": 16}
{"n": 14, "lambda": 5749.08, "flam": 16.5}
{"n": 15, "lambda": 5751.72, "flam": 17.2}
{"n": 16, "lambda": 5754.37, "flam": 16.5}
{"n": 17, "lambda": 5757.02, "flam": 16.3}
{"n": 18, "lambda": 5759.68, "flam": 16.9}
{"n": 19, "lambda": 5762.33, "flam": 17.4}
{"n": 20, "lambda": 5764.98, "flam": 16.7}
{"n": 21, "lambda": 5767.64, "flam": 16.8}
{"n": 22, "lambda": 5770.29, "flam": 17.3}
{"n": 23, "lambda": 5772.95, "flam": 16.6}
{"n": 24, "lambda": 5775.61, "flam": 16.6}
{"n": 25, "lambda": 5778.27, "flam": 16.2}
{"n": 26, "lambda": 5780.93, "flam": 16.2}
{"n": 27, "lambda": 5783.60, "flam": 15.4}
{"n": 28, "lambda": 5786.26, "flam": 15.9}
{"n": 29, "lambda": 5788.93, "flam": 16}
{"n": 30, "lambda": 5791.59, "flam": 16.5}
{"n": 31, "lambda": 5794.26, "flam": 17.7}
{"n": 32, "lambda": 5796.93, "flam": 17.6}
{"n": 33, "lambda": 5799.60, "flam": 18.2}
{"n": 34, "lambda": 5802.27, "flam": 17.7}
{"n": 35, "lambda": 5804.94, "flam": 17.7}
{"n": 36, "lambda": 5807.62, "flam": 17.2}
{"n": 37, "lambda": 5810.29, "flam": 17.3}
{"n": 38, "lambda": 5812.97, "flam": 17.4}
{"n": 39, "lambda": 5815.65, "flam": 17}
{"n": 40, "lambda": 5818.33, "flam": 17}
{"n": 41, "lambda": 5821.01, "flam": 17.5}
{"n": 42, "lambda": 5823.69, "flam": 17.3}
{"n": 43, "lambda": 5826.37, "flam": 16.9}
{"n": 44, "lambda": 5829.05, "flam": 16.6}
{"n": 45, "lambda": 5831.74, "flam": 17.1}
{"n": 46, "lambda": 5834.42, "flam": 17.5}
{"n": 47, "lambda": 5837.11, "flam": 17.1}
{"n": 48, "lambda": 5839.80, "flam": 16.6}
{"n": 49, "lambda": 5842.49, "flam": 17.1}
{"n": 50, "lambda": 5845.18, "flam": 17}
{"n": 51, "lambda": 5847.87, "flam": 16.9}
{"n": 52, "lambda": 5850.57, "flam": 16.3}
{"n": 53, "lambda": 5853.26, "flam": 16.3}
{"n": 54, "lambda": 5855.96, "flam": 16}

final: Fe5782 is 1.0 AA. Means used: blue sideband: 16.8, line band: 16.3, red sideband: 17.6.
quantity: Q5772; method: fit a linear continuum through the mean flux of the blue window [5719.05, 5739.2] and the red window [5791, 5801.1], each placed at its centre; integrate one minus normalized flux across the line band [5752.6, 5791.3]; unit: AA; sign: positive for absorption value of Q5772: 2.0 AA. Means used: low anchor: 17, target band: 16.5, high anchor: 17.6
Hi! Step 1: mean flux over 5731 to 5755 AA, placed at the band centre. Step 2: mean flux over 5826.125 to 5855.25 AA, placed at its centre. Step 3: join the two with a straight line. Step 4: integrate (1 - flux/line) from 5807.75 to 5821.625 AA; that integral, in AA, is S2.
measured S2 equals -0.29 AA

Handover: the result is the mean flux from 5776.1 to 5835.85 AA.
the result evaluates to 17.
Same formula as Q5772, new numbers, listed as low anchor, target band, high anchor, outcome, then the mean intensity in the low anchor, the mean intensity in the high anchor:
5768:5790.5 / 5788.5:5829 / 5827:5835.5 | -1.33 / 16.3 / 17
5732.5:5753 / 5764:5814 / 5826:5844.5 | 0.24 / 17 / 17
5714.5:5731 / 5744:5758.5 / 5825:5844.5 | 0.28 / 16.8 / 17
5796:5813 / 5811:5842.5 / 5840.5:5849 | 0.29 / 17.6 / 17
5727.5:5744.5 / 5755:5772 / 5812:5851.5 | 0.25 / 17.2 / 17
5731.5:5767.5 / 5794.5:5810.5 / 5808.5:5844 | -0.57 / 16.9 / 17.1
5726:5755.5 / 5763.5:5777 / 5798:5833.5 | 0.20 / 16.9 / 17.3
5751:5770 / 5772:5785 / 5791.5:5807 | 0.77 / 16.8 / 17.6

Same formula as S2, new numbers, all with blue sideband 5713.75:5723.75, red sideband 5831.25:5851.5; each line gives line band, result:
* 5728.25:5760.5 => 0.09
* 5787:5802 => -0.21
